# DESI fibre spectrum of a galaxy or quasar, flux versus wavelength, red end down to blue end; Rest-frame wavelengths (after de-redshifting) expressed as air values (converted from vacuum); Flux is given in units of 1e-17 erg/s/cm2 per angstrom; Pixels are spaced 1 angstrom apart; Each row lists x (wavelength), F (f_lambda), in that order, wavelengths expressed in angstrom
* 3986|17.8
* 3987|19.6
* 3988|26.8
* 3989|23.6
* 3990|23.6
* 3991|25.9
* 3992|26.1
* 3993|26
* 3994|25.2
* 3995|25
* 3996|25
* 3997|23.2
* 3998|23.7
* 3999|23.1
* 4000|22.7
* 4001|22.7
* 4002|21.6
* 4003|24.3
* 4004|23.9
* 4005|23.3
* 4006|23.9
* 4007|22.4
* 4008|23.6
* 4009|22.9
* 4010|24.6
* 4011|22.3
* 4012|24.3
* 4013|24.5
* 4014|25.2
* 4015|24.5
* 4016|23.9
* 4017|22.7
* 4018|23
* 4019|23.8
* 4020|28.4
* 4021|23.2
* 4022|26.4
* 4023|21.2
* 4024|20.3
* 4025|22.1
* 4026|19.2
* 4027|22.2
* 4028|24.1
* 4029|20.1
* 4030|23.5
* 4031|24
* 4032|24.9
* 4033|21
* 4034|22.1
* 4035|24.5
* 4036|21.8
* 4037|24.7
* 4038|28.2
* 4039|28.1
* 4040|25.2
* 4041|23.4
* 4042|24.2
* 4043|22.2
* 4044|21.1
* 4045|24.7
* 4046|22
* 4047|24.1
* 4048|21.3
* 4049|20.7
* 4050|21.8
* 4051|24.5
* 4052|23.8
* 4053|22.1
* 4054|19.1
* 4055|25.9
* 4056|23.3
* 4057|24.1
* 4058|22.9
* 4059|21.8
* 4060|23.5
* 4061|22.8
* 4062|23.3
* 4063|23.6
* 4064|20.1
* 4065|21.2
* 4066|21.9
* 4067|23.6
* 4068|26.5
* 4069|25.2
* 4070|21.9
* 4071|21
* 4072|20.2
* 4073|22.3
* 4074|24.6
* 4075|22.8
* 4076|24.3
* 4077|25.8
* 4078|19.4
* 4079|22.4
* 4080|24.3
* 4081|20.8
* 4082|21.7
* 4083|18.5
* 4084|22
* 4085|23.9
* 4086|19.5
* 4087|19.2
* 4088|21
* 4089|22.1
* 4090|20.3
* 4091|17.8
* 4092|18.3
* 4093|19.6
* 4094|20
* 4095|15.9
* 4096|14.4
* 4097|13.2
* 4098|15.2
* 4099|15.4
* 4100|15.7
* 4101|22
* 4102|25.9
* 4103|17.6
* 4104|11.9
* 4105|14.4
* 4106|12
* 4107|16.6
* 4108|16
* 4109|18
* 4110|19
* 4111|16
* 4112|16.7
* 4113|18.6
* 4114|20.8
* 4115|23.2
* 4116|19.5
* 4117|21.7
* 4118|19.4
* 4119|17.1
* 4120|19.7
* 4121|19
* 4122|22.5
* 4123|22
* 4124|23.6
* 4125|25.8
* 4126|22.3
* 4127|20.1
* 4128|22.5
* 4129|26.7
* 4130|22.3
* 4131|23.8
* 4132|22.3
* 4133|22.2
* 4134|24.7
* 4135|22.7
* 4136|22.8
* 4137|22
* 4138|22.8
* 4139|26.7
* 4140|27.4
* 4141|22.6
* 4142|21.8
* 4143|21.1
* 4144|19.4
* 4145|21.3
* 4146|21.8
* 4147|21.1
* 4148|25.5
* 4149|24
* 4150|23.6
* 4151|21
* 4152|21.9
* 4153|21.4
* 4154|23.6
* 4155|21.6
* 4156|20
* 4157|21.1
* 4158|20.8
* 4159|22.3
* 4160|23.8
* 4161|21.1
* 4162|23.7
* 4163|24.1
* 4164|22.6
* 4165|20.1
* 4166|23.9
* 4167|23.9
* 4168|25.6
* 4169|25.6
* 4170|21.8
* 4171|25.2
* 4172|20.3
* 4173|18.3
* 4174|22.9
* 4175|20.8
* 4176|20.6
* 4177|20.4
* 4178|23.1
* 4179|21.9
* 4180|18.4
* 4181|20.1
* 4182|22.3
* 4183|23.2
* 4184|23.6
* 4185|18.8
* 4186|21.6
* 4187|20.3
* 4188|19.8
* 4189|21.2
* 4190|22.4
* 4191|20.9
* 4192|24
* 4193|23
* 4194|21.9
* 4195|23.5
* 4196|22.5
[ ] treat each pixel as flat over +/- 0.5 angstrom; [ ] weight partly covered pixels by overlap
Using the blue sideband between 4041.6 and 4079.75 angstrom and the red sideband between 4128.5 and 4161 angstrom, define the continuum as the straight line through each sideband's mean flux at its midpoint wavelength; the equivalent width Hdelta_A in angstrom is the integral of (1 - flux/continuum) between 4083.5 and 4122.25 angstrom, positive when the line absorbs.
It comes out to 7.3 angstrom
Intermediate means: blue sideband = 22.8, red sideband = 22.7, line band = 18.5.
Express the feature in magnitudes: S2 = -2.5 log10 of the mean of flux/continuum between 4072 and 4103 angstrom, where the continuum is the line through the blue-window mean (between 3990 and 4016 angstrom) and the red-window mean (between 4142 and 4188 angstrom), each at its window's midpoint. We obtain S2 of 0.14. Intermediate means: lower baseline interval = 24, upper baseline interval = 22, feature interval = 20.2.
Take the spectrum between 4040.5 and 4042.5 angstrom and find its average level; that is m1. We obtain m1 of 23.8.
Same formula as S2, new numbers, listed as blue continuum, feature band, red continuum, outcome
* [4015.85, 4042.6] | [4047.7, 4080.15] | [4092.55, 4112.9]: -0.12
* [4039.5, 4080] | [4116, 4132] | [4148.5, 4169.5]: 0.04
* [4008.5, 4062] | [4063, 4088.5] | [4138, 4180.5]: 0.04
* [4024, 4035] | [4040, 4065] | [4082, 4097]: -0.08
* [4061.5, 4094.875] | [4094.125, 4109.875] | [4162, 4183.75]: 0.31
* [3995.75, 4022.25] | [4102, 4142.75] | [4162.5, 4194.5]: 0.09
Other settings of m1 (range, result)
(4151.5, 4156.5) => 21.7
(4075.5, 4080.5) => 23.2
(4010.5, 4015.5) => 24.2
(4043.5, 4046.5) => 22.6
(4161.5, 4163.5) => 23.9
